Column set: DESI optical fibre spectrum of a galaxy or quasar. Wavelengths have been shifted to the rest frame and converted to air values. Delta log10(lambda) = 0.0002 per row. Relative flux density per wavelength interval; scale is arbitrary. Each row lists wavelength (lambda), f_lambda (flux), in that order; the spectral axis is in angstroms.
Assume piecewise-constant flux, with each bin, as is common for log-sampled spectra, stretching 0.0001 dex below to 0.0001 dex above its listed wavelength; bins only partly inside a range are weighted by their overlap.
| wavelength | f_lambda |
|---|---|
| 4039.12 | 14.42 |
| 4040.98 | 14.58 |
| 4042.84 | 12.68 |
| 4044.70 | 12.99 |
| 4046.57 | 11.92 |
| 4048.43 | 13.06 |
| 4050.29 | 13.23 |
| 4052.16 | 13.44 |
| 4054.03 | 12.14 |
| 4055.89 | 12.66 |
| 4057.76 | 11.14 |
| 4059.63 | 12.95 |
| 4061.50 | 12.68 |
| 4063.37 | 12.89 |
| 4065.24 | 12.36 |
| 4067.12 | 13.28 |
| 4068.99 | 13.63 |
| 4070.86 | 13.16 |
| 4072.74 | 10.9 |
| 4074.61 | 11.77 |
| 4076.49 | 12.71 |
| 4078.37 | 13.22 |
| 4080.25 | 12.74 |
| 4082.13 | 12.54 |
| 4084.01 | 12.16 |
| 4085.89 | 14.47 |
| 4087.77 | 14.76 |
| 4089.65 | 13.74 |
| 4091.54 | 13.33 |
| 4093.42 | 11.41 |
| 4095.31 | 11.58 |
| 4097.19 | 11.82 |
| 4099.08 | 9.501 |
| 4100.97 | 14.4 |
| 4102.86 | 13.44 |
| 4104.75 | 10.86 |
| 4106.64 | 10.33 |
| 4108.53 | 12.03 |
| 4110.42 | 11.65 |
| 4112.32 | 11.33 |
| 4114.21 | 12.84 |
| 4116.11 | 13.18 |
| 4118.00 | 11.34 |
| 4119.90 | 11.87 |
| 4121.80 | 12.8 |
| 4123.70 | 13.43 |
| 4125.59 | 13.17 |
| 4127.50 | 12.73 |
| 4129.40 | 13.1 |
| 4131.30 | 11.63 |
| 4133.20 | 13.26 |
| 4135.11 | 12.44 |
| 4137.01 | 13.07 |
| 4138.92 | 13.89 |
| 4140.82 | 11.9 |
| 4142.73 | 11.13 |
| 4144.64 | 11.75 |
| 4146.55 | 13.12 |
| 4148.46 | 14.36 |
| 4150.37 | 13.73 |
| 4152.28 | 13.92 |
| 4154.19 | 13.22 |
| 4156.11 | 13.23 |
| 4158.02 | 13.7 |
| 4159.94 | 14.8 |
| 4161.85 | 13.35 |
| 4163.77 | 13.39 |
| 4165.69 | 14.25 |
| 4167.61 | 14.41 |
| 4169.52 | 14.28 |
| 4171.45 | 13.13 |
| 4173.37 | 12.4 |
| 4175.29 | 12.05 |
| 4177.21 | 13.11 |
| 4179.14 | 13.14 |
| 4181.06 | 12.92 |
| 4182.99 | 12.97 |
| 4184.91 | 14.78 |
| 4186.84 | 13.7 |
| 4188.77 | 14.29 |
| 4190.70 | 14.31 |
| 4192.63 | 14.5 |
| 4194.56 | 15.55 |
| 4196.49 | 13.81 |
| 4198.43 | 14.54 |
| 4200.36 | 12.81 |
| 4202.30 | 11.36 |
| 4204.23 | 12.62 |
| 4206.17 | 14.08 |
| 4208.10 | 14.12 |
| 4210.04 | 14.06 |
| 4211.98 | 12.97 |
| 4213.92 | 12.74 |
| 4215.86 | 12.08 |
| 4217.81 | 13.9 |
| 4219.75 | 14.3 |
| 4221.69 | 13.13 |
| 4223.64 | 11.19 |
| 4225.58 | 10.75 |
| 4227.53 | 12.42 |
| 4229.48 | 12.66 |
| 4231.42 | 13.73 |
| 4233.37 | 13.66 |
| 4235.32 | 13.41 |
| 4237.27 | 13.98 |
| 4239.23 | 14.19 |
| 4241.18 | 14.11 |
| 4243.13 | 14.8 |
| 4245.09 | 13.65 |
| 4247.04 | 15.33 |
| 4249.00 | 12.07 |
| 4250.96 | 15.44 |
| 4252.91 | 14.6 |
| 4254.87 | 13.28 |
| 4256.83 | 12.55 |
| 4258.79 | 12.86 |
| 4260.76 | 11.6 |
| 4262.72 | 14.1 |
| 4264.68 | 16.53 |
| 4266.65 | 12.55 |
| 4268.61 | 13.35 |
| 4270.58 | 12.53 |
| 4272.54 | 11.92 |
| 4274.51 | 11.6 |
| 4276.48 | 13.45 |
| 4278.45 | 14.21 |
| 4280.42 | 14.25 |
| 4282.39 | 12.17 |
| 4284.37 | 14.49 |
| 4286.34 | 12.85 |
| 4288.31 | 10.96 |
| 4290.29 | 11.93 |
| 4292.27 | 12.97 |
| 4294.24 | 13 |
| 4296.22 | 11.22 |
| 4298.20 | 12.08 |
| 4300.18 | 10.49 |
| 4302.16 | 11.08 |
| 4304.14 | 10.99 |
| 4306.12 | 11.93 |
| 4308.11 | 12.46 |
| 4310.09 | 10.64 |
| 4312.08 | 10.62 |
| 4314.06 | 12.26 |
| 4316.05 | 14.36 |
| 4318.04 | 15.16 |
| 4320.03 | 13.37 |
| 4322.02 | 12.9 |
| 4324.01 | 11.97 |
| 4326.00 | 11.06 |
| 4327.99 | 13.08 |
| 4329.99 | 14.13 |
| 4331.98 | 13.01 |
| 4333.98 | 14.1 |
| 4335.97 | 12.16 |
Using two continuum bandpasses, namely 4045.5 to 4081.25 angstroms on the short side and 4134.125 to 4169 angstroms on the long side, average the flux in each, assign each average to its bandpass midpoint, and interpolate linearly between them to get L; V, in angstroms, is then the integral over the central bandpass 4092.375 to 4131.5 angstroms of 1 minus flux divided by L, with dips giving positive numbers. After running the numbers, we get 2.7 angstroms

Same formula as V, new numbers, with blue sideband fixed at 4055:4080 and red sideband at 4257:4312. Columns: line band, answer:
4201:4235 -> -1.1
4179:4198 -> -2.3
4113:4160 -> -1.3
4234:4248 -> -1.9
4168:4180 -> -0.5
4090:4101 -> 0.6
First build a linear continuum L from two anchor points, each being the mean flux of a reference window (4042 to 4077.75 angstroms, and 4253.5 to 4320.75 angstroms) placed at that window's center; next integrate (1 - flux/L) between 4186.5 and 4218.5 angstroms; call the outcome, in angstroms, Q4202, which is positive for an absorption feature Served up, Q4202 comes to -2.5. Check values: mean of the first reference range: 12.6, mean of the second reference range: 12.6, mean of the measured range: 13.6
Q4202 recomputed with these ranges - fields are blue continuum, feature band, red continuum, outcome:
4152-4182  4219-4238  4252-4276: 0.5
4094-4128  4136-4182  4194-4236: -2.4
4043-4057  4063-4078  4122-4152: 0.2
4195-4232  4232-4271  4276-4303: -3.0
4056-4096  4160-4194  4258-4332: -2.6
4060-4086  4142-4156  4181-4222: 0.2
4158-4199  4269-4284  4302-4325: -0.3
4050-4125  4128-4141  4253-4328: -0.3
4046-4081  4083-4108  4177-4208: 0.9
